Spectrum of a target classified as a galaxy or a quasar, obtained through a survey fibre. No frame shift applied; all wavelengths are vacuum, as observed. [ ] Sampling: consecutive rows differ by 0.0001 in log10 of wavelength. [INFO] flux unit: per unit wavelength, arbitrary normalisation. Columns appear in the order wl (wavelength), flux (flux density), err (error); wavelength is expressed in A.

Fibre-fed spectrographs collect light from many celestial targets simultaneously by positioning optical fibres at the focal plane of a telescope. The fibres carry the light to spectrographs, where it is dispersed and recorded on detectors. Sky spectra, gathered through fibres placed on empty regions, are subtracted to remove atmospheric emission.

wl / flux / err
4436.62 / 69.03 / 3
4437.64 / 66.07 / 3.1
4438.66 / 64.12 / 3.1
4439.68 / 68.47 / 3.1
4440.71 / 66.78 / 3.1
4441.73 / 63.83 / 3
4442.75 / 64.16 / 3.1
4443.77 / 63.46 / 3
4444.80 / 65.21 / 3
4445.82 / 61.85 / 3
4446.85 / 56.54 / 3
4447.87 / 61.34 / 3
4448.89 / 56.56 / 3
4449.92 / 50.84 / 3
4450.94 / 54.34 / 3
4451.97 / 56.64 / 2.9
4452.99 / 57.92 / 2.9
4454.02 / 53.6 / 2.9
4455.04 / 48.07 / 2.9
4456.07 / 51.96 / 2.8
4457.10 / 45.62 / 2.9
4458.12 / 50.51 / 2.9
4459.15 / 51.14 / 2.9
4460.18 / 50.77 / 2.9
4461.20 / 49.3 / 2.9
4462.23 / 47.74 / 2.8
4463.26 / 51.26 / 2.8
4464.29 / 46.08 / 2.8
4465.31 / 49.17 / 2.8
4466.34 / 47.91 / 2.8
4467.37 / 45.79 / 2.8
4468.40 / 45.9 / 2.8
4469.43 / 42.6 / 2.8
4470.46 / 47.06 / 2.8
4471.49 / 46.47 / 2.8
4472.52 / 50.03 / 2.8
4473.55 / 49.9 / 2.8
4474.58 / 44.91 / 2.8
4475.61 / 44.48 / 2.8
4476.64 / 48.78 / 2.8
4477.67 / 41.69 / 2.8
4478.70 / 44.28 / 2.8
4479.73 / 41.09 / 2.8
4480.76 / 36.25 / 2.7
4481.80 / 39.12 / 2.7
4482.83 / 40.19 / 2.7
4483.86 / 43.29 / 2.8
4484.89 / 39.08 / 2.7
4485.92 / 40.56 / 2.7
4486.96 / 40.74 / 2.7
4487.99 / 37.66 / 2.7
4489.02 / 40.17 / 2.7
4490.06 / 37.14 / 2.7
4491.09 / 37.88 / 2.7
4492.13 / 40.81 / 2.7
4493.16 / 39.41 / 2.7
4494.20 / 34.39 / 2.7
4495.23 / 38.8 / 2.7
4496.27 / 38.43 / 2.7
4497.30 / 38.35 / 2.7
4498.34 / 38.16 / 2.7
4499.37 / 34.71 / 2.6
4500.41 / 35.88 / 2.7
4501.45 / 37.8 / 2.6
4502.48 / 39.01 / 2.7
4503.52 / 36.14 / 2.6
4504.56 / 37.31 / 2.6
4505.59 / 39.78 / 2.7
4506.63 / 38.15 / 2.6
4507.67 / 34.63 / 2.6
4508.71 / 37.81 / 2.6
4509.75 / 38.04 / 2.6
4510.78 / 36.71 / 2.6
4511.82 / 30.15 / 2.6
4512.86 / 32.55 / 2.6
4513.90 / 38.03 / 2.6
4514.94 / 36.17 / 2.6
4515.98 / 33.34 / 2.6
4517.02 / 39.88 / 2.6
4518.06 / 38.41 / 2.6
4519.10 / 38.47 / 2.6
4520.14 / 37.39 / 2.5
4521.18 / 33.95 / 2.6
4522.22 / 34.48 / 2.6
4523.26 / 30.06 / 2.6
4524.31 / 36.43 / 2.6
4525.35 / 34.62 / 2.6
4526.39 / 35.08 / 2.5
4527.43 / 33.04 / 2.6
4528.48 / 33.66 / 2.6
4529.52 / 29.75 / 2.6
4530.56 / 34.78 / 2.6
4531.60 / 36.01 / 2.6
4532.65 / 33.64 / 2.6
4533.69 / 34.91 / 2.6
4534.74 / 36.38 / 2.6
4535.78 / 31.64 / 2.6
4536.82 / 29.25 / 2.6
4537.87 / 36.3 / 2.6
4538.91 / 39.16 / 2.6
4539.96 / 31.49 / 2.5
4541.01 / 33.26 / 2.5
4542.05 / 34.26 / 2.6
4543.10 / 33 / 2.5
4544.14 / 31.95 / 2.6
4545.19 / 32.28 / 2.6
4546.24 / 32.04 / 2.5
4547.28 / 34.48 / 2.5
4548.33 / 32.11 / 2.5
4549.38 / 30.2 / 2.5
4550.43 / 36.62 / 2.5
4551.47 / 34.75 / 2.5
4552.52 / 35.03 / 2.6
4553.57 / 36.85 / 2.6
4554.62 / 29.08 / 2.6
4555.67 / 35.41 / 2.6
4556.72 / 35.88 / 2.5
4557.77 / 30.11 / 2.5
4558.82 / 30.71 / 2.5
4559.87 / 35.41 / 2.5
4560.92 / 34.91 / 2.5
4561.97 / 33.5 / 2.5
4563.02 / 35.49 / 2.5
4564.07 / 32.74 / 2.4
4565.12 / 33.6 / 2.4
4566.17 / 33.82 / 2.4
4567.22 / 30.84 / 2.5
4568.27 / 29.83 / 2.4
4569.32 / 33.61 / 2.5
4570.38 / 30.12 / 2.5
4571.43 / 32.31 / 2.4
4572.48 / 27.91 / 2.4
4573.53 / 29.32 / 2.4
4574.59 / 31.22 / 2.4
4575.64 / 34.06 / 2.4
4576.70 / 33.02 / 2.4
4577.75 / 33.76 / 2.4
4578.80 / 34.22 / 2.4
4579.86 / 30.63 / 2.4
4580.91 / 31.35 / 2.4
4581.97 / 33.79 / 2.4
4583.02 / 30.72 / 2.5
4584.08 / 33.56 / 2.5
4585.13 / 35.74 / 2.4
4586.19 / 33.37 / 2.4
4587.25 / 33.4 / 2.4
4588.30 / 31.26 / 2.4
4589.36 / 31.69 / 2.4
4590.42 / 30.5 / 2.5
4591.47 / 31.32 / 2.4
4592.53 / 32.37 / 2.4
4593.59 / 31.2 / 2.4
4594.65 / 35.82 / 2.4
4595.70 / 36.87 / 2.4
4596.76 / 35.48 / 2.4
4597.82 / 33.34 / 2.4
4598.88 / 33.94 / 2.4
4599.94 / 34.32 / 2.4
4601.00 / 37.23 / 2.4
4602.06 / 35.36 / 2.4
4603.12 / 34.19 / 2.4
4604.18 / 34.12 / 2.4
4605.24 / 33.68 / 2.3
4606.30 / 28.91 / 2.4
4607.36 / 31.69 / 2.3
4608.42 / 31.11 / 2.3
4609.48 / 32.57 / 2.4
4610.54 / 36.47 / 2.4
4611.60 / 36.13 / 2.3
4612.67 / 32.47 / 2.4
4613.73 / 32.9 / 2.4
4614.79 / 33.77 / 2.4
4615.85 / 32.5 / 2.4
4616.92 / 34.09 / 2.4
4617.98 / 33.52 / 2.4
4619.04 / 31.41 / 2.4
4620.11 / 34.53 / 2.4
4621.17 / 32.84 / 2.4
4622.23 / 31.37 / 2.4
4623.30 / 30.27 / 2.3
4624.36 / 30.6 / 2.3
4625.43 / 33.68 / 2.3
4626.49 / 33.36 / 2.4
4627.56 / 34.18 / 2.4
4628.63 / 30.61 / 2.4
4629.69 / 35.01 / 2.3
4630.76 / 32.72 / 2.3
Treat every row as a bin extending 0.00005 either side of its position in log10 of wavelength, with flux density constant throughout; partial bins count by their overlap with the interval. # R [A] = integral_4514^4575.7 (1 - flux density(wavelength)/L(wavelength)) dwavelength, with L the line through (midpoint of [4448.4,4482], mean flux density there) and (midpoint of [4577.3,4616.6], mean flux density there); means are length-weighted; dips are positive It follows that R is 8.6 A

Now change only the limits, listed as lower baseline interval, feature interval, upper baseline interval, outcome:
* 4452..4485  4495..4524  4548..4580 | 3.08 A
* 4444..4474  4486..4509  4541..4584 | 3.42 A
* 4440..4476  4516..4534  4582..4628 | 3.65 A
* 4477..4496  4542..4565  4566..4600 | 0.80 A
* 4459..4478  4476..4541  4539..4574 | 6.14 A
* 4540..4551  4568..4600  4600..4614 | 0.78 A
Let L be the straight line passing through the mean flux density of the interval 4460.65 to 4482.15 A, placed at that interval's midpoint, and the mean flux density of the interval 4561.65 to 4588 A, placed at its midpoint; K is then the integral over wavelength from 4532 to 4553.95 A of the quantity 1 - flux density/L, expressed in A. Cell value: 1.7 A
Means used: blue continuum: 45.8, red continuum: 32.5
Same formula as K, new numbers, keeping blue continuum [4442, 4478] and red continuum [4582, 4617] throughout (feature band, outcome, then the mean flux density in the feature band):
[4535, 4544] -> 1.7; 33.6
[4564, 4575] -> 1.8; 31.3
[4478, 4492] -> 2.4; 39.8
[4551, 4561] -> 1.4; 33.7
